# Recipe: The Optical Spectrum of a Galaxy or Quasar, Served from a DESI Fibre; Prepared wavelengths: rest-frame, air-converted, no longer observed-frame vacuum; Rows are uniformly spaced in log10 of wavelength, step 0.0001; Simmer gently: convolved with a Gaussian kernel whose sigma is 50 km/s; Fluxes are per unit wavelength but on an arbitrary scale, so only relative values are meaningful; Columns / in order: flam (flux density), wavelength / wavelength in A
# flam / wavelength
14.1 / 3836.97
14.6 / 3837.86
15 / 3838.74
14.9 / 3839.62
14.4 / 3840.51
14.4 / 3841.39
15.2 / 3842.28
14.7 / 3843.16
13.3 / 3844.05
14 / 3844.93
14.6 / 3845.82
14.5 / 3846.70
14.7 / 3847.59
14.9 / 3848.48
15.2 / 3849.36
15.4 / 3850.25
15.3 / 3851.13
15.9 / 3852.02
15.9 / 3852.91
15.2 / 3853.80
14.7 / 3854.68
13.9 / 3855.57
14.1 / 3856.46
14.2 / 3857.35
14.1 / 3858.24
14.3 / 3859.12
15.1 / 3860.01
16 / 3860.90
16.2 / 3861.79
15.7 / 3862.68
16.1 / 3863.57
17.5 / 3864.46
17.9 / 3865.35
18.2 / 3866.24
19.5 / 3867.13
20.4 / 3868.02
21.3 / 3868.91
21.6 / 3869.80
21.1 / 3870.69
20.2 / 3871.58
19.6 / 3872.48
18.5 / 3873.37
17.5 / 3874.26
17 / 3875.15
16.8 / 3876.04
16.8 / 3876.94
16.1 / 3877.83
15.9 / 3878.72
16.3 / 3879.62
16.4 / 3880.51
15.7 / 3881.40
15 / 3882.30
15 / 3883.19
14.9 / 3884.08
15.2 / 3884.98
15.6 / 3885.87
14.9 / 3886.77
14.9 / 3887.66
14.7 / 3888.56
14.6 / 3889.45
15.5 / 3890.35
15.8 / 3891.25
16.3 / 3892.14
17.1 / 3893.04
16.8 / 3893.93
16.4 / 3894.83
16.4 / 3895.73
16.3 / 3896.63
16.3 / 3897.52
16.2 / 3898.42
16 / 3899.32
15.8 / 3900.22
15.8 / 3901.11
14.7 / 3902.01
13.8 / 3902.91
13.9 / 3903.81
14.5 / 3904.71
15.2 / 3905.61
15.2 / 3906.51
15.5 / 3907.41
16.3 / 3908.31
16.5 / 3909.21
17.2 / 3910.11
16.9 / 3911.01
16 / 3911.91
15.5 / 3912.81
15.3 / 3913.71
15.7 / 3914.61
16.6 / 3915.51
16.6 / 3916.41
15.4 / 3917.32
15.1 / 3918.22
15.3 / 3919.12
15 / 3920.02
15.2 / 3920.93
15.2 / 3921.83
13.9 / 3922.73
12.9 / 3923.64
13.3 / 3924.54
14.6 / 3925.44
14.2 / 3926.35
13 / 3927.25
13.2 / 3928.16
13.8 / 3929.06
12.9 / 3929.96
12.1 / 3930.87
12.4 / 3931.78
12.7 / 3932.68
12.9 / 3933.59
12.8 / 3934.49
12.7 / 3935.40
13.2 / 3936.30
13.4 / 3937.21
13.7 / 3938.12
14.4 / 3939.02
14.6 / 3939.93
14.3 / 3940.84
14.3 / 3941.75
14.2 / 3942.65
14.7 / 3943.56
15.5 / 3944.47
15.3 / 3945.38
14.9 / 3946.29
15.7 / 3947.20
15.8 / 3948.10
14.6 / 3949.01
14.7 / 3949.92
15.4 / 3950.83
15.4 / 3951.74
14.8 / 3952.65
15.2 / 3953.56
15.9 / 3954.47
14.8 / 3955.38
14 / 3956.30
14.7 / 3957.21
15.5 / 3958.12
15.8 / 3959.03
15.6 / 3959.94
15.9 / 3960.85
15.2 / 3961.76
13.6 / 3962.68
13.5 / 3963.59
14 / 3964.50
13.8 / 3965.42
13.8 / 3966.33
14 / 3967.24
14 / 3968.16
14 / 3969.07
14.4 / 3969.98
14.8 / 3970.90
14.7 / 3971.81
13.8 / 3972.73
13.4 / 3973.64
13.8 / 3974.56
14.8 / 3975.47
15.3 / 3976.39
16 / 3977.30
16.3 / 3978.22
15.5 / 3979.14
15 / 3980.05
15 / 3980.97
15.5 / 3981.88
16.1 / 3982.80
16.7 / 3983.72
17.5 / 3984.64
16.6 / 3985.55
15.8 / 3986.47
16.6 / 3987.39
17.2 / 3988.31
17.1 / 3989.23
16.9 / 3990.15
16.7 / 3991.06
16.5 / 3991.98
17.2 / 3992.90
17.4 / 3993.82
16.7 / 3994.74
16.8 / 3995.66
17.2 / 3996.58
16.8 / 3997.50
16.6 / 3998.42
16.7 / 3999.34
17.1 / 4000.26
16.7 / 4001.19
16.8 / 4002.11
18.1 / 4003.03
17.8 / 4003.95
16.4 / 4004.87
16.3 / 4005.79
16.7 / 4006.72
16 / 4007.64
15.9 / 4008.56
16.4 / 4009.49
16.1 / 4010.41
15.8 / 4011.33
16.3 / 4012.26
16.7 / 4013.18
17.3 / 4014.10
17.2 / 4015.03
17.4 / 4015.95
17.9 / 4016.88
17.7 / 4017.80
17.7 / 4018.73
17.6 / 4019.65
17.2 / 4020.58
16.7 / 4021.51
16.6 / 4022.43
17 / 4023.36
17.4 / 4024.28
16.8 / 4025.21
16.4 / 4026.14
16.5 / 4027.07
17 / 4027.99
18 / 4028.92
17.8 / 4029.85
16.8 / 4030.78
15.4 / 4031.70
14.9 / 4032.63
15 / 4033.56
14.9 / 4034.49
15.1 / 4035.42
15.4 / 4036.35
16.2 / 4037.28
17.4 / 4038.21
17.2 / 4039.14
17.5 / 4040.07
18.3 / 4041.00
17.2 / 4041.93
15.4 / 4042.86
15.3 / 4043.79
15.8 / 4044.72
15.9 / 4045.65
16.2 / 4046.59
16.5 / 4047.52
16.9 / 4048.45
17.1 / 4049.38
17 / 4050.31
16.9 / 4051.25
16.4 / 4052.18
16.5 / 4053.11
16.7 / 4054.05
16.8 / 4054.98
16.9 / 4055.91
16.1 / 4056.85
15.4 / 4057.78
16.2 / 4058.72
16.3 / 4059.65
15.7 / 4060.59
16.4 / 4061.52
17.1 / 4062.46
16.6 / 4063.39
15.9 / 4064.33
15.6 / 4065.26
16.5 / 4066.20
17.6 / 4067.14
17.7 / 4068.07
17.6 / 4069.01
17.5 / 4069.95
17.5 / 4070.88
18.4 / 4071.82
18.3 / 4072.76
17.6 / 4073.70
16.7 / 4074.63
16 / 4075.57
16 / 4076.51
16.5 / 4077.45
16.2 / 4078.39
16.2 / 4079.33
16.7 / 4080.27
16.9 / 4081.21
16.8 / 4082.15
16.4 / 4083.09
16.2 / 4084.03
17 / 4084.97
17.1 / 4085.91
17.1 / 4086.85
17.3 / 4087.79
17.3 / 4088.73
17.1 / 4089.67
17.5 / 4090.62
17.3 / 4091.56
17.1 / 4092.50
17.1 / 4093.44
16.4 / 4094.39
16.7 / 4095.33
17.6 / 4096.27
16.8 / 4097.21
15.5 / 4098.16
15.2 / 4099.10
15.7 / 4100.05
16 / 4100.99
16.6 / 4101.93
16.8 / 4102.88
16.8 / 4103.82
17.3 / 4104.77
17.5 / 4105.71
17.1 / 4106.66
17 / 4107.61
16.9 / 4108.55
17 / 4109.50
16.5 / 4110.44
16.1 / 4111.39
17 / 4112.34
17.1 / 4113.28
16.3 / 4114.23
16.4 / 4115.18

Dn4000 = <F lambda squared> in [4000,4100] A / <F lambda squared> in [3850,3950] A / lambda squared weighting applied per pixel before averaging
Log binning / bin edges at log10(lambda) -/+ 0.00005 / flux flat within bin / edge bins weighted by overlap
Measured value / 1.16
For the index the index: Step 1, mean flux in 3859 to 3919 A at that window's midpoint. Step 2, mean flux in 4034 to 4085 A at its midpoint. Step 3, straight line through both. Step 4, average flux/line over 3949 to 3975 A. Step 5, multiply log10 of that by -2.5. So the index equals 0.13 mag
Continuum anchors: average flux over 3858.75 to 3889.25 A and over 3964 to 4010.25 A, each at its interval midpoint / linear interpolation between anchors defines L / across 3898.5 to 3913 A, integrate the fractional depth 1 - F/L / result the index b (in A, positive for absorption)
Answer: 1.0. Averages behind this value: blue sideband 17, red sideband 15.9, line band 15.6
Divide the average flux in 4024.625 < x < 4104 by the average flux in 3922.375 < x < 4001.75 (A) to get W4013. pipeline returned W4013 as 1.1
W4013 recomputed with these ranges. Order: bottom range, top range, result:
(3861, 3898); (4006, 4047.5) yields 0.98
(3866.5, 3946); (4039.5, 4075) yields 1.08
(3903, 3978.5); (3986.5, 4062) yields 1.14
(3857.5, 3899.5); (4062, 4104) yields 1.01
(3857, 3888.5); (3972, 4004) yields 0.96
